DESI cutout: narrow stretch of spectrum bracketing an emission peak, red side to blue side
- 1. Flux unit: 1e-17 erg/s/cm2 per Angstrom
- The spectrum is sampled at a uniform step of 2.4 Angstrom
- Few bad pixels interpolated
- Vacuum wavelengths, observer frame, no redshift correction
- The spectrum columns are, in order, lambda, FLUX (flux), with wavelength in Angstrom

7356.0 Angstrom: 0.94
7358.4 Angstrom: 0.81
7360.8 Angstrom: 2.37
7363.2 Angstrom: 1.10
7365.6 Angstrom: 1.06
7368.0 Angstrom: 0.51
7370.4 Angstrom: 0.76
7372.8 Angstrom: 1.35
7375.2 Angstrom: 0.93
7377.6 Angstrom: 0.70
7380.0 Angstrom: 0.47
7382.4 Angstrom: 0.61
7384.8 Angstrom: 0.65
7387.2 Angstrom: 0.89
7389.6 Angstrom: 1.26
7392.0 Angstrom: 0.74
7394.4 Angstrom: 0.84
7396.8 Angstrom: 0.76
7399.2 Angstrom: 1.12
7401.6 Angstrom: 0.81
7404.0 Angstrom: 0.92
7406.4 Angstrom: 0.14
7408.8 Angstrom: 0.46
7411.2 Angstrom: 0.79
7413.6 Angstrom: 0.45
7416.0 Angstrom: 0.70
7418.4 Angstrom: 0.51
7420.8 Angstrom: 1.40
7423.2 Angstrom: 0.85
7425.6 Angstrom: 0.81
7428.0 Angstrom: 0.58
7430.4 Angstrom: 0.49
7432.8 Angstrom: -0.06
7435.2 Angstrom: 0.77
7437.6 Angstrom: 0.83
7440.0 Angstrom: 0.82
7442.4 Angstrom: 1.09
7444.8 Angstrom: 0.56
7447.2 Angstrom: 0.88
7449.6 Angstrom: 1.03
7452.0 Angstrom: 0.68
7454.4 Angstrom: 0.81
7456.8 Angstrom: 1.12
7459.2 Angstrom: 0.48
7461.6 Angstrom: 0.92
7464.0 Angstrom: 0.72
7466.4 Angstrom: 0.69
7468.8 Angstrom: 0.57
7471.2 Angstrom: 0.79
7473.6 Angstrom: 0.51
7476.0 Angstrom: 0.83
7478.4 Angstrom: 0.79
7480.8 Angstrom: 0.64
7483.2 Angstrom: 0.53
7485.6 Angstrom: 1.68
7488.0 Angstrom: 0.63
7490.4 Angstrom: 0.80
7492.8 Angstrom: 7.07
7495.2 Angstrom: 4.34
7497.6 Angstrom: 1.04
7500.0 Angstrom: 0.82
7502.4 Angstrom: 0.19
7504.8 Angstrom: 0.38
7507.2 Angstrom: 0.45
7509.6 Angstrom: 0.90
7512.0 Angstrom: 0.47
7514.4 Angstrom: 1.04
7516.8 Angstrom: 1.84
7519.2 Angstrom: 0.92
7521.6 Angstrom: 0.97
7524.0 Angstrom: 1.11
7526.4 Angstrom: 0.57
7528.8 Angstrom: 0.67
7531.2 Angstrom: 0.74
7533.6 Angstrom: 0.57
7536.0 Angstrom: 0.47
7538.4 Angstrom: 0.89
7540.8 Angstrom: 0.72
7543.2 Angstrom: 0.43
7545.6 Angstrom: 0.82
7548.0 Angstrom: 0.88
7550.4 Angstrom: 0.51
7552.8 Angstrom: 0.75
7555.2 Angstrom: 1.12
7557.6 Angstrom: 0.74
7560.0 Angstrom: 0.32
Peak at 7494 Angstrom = H-alpha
